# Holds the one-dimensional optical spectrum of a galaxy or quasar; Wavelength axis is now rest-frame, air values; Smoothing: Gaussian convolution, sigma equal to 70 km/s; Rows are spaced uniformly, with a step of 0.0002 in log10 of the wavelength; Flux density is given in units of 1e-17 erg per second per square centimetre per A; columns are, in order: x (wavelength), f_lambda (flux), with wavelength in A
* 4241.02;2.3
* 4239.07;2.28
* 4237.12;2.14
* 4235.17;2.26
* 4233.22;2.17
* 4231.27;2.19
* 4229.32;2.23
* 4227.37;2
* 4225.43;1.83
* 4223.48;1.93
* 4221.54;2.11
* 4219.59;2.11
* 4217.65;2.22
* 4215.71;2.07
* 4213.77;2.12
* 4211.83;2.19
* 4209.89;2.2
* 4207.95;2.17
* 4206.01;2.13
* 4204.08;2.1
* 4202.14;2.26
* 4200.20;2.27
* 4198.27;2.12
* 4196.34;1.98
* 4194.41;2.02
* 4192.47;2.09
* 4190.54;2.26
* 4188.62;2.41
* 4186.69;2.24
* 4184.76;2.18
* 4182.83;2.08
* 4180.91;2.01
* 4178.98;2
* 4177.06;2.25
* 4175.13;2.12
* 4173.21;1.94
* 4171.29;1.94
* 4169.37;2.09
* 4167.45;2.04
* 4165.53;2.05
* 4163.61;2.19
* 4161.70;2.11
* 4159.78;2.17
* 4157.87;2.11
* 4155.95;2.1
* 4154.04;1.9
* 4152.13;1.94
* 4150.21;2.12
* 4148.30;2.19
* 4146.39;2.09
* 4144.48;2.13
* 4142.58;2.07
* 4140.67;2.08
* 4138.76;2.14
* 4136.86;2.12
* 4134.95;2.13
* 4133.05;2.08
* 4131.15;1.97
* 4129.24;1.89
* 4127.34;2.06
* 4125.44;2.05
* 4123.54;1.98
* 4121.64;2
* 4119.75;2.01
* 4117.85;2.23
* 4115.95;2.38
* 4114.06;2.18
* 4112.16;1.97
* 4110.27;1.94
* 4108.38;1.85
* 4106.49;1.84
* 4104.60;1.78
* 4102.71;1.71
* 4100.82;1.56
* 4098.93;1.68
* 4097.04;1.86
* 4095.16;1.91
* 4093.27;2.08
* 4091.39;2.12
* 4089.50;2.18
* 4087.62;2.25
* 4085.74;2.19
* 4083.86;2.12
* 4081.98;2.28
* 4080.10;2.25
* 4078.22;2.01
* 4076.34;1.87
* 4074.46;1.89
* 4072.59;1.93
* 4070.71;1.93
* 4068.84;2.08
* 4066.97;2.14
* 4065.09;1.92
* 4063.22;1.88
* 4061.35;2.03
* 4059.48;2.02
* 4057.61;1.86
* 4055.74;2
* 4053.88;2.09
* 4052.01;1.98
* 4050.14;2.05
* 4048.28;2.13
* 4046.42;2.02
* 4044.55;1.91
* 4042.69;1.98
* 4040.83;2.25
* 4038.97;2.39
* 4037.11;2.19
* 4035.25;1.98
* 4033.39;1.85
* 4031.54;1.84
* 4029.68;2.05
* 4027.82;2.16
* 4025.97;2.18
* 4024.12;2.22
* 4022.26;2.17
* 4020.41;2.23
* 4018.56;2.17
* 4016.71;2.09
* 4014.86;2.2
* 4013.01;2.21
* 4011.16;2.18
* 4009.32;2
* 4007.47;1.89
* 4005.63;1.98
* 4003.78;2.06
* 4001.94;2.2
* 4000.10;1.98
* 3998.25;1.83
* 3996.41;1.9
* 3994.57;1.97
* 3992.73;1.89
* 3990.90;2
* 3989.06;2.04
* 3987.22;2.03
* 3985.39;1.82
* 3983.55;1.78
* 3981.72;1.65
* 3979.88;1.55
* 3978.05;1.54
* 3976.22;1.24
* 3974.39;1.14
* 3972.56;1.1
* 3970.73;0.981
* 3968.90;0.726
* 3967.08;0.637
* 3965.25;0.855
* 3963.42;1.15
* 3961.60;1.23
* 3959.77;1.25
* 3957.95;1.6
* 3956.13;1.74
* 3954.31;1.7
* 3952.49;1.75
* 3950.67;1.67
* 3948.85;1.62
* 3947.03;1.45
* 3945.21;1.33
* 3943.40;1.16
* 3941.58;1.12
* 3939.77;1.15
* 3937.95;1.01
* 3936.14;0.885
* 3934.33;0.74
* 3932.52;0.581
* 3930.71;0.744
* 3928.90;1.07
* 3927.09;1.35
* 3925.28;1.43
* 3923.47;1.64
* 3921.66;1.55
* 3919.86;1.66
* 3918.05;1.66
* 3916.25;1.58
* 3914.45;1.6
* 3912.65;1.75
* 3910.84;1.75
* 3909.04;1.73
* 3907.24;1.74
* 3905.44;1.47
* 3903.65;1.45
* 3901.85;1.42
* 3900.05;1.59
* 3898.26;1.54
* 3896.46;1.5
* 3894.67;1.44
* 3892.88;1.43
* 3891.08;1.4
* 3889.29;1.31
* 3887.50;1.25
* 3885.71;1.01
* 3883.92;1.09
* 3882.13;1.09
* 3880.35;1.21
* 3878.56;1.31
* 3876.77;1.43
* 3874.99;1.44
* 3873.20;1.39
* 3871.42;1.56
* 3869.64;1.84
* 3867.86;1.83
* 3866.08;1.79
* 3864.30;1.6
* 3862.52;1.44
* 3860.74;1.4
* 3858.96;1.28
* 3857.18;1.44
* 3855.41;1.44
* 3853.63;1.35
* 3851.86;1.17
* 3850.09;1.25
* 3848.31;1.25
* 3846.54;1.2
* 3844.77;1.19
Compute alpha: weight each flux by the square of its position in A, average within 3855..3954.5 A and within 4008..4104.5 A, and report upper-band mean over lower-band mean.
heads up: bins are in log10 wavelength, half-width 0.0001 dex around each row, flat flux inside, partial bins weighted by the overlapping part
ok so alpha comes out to 1.57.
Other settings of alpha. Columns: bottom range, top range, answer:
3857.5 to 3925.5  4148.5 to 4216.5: 1.64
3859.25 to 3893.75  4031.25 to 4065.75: 1.57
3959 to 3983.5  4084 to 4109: 1.74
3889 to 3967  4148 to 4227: 1.73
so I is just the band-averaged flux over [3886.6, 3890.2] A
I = 1.28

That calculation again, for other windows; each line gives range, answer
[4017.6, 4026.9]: 2.19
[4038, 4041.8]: 2.32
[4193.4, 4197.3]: 2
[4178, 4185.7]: 2.07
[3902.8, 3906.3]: 1.46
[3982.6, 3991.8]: 1.93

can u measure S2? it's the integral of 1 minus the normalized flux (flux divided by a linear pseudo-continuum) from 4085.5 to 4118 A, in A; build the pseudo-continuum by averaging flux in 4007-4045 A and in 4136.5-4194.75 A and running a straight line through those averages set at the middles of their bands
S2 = 2.0 A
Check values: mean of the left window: 2.11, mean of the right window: 2.1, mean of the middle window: 1.97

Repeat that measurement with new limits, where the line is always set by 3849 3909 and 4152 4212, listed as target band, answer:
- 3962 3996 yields 4.2 A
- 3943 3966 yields 2.3 A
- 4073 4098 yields -2.4 A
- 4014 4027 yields -3.2 A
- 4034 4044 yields -1.9 A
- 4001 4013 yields -2.4 A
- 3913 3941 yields 5.1 A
